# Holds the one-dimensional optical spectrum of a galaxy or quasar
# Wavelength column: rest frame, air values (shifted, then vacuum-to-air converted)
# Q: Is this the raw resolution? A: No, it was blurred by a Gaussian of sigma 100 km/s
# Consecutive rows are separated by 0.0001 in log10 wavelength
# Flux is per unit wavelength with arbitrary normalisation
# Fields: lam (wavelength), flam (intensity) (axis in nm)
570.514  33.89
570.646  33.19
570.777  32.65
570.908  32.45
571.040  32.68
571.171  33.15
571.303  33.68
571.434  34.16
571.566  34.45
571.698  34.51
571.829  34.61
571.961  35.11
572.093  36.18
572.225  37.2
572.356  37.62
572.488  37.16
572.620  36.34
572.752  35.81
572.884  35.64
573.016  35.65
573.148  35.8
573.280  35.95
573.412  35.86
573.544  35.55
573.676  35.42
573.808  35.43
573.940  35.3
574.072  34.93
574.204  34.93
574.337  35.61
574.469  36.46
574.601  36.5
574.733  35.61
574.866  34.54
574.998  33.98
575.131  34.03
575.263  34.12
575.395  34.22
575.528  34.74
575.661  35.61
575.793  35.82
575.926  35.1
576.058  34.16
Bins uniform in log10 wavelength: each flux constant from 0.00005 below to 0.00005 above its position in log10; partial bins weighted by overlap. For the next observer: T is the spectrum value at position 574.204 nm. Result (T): 34.93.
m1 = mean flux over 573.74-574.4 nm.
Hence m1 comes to 35.2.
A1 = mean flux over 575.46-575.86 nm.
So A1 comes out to 35.3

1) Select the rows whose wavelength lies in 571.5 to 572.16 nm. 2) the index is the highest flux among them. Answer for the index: 36.18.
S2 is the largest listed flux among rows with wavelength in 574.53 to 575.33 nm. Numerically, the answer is 36.5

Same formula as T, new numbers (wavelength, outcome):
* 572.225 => 37.2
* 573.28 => 35.95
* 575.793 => 35.82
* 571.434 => 34.16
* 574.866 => 34.54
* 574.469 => 36.46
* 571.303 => 33.68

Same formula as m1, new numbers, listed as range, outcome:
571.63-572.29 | 35.5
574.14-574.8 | 35.8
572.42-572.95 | 36.2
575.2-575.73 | 34.7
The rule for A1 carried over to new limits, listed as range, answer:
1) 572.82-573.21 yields 35.7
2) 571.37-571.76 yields 34.3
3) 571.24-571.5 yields 34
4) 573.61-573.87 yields 35.4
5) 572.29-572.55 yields 37.5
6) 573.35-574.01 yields 35.5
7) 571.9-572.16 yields 35.6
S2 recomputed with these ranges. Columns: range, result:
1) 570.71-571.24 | 33.15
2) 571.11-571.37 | 33.68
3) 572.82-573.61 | 35.95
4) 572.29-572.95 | 37.62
